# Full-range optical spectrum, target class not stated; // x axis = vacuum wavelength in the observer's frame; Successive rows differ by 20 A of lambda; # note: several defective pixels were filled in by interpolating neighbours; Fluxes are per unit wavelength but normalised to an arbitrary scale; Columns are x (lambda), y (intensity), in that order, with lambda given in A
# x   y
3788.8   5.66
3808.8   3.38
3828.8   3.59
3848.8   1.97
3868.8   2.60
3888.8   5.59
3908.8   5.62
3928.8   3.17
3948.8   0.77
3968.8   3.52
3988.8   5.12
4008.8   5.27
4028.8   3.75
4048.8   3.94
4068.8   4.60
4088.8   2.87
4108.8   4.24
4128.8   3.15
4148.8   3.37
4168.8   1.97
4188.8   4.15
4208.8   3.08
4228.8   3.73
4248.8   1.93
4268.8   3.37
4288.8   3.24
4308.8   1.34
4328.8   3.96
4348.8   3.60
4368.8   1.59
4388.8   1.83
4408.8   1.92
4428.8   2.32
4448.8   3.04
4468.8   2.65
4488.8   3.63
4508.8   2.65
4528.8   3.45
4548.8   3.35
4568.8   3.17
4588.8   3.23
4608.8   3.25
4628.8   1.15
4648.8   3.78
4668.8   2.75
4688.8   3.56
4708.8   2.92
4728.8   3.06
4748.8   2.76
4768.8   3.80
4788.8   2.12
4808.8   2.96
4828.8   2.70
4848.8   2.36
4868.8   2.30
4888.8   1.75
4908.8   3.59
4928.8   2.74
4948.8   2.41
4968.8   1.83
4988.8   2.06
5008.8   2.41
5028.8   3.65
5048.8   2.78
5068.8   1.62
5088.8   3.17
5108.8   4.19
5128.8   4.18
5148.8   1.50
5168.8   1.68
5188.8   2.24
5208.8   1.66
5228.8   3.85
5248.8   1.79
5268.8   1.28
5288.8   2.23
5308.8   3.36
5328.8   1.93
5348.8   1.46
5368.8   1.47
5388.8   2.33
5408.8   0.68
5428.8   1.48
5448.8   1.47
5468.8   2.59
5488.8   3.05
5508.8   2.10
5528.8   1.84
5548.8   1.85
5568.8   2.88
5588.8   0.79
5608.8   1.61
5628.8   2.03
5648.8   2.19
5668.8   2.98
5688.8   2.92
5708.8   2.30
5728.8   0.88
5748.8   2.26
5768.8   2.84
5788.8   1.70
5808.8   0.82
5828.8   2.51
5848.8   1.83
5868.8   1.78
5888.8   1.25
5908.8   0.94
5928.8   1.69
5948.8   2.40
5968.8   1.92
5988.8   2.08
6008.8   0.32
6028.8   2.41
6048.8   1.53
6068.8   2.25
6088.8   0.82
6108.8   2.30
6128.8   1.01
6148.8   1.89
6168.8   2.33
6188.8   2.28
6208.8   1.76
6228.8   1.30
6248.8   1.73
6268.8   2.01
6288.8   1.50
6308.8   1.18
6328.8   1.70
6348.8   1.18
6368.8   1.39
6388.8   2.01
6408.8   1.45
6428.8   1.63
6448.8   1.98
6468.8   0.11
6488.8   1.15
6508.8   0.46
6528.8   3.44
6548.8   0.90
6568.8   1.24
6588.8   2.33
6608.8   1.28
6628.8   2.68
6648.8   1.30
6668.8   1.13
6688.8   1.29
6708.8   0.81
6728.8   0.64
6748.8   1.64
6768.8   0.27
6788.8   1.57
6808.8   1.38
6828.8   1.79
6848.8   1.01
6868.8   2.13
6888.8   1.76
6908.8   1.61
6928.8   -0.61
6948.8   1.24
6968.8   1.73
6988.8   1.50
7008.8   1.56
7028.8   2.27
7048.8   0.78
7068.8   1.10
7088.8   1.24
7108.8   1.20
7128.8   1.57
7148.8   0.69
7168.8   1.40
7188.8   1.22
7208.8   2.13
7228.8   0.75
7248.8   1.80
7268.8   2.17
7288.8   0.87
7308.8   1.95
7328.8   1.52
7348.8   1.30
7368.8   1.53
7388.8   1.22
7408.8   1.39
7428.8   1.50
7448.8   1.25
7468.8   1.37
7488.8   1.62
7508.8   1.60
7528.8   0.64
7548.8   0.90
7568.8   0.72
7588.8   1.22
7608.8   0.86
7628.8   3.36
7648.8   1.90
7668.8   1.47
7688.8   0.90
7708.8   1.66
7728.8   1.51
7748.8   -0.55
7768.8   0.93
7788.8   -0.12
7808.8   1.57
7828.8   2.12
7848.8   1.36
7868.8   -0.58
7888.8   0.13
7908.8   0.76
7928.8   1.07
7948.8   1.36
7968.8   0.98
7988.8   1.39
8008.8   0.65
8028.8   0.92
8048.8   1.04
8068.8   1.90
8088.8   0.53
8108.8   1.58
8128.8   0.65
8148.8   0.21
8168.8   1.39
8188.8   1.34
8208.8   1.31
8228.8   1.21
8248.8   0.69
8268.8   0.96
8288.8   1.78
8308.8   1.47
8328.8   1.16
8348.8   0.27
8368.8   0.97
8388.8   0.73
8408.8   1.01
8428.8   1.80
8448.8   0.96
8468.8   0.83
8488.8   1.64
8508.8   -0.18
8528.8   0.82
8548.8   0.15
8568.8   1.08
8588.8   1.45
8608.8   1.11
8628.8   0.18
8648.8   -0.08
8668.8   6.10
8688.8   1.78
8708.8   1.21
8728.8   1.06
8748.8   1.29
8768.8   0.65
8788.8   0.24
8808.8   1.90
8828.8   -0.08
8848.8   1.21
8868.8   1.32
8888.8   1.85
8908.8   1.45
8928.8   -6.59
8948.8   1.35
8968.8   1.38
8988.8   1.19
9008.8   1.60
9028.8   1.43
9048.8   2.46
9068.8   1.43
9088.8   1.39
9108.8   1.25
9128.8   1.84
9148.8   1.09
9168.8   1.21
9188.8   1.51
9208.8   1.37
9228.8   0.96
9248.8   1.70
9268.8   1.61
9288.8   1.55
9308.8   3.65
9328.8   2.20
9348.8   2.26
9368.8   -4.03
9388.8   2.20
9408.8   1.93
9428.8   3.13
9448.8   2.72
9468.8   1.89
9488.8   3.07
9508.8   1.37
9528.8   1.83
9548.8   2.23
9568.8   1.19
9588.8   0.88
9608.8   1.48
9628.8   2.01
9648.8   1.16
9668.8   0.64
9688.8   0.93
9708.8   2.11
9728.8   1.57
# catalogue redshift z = 1.327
